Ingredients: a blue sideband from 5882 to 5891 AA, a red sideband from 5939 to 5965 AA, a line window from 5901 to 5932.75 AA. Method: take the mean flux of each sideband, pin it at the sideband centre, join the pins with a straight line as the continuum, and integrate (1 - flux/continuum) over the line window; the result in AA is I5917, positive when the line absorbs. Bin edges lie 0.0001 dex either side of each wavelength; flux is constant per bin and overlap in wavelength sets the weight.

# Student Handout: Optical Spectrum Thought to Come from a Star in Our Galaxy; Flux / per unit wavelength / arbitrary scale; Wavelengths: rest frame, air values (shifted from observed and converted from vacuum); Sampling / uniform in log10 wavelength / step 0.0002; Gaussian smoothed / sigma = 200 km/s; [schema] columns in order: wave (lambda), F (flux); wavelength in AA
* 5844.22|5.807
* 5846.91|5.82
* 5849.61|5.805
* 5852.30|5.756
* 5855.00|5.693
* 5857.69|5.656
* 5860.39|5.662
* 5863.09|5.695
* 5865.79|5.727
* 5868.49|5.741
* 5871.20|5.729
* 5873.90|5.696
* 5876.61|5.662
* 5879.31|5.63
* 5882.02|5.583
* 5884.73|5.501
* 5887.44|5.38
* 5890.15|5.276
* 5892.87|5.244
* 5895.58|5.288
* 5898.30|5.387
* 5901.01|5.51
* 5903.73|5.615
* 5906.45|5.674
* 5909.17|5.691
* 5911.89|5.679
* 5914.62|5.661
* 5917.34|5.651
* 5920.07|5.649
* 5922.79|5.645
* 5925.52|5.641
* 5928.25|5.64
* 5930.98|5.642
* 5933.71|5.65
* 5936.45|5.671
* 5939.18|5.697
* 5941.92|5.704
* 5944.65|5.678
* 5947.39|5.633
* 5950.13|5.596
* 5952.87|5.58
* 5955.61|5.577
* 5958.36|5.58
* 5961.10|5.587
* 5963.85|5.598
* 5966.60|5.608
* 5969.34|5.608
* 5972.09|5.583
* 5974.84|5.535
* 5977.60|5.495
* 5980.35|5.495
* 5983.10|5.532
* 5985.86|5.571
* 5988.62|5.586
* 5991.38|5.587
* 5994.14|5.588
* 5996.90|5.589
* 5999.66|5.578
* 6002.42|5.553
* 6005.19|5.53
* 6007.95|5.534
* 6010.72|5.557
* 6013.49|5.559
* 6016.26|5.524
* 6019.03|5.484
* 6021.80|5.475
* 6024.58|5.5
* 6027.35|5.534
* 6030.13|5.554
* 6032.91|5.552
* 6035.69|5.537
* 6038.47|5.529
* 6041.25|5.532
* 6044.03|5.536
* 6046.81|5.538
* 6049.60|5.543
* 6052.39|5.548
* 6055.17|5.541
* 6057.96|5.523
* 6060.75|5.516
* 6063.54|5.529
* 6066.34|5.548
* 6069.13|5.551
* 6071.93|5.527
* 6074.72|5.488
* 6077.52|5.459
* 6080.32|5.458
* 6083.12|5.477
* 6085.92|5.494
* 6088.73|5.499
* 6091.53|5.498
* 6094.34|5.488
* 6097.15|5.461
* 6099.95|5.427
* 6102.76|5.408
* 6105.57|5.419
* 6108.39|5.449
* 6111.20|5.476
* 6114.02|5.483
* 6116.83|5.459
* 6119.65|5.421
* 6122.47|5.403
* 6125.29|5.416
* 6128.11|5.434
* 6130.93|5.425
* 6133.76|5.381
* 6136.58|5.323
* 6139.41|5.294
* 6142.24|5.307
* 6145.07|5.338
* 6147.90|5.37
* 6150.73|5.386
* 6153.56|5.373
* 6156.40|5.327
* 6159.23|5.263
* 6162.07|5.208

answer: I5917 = -0.8 AA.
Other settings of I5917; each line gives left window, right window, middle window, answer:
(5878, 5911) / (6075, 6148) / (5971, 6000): -0.5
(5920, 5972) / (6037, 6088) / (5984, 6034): 0.2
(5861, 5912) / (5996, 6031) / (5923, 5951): -0.5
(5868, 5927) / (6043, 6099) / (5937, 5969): -0.4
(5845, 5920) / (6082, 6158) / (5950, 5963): -0.1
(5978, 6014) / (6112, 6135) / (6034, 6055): -0.1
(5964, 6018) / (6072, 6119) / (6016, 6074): -0.2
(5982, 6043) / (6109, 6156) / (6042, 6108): -0.4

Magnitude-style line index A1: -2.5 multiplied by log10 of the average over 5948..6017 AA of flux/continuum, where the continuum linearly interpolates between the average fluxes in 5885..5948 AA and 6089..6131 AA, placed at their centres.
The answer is -0.007 mag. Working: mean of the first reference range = 5.58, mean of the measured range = 5.57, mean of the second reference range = 5.45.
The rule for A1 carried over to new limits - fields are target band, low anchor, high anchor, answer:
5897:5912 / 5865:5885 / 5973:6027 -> 0.009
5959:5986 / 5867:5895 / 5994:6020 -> -0.003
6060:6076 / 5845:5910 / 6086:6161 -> -0.015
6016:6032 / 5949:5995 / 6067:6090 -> 0.004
